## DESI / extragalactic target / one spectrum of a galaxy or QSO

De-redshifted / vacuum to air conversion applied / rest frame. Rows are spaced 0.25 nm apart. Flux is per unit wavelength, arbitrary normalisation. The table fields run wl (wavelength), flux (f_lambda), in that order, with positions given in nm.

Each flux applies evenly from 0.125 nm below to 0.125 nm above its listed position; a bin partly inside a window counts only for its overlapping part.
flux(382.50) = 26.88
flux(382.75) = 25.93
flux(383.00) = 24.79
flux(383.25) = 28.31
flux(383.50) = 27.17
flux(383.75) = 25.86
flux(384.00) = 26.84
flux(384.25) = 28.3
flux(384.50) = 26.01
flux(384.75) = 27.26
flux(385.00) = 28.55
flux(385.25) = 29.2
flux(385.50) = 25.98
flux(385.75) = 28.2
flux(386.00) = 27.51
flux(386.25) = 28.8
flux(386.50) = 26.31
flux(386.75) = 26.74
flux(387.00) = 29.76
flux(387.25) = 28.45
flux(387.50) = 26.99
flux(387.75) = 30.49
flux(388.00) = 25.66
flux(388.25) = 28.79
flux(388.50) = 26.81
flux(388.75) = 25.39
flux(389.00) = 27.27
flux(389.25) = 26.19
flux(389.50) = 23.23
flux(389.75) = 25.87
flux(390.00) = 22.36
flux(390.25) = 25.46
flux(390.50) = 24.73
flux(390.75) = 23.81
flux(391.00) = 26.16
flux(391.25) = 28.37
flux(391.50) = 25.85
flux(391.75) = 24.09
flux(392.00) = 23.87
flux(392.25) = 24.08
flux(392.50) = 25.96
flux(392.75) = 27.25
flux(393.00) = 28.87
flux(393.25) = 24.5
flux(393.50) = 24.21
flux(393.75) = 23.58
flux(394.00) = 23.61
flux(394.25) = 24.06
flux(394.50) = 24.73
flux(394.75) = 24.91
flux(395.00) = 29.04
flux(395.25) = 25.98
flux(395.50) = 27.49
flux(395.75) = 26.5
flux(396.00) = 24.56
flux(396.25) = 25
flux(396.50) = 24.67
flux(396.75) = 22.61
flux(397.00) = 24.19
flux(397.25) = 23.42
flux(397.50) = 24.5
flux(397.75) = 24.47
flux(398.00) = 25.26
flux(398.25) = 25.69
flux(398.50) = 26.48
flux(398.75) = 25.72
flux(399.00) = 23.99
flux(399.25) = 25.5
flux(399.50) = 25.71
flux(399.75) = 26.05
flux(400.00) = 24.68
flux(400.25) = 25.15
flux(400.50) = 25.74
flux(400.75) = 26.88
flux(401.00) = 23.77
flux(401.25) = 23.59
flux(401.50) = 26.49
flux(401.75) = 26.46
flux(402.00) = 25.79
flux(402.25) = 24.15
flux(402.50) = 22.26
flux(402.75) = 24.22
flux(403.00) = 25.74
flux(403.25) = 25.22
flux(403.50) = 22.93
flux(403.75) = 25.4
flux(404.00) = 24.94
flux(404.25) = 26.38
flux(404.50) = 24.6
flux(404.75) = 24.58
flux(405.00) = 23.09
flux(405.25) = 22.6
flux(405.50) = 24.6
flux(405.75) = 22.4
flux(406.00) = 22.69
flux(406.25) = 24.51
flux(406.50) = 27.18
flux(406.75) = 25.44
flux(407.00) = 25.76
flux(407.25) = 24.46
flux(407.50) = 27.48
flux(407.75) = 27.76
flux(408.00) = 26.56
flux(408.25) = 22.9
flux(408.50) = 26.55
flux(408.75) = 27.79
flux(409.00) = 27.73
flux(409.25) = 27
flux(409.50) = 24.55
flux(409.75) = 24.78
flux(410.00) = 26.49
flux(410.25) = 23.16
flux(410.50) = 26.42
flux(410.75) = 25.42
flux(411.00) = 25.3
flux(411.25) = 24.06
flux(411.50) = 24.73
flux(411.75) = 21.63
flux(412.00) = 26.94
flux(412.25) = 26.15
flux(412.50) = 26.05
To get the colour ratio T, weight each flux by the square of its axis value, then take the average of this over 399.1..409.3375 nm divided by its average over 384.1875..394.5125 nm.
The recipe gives 1.0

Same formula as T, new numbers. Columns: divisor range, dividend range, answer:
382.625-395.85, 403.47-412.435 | 1.05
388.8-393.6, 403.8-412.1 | 1.08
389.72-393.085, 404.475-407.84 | 1.05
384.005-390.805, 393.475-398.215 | 0.97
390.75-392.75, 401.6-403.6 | 1.02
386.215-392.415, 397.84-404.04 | 1.02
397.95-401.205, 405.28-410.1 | 1.05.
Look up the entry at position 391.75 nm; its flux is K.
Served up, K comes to 24.09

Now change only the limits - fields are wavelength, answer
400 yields 24.68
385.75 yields 28.2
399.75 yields 26.05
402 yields 25.79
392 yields 23.87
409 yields 27.73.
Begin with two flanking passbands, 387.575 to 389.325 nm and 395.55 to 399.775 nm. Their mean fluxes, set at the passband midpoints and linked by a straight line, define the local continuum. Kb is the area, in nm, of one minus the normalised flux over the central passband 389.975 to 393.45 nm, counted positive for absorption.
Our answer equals 0.131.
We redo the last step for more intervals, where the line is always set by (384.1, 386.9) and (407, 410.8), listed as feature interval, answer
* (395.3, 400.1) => 0.290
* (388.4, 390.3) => 0.138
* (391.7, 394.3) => 0.199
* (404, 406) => 0.168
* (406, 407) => 0.029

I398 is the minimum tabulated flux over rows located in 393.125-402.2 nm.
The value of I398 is 22.61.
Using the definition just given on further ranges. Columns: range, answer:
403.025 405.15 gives 22.93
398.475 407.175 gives 22.26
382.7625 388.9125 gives 24.79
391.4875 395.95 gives 23.58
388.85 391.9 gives 22.36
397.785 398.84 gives 25.26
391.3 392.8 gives 23.87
